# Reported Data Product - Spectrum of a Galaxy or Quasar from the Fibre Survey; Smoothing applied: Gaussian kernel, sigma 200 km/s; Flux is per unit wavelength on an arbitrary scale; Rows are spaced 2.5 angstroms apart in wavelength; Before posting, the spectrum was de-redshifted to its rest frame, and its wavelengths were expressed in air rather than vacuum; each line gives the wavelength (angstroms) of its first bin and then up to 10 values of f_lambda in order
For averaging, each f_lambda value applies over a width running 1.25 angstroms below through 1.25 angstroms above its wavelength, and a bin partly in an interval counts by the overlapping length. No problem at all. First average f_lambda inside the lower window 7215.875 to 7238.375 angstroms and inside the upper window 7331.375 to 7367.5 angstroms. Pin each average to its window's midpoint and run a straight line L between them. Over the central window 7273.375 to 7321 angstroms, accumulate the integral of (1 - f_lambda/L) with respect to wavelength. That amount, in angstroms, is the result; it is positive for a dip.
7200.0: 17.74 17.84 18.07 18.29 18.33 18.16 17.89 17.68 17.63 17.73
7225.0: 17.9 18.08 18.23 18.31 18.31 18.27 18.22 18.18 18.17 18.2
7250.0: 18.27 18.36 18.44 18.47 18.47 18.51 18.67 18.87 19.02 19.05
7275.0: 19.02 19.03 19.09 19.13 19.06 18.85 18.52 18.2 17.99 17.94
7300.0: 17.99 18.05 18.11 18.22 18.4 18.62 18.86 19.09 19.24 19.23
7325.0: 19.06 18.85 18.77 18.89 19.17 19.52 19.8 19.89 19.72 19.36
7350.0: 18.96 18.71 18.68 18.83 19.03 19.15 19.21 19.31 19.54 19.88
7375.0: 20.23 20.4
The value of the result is 0.2 angstroms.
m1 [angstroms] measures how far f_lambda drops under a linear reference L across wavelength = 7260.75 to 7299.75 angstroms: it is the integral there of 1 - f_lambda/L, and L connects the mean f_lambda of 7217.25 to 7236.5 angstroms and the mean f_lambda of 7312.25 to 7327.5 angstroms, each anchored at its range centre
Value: -0.2 angstroms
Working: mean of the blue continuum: 18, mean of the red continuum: 19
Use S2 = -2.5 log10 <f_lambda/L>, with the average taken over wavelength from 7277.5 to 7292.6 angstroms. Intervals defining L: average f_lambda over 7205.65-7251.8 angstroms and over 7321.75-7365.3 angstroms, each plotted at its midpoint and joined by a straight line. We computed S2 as -0.015 mag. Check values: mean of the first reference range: 18.1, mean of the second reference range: 19.2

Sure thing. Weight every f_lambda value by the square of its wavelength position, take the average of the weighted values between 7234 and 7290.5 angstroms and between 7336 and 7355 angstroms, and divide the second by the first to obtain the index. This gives 1.1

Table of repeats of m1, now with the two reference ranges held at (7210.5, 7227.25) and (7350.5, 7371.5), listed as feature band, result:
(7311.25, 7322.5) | -0.2 angstroms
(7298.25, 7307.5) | 0.3 angstroms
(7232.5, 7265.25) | -0.4 angstroms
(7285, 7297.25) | 0.0 angstroms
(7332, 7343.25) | -0.4 angstroms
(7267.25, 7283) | -0.6 angstroms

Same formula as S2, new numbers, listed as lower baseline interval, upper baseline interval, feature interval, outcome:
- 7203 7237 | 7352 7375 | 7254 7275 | -0.017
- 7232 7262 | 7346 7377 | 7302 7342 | 0.002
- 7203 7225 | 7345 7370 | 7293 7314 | 0.029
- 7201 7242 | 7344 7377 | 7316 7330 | -0.005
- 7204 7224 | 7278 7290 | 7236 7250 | 0.010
